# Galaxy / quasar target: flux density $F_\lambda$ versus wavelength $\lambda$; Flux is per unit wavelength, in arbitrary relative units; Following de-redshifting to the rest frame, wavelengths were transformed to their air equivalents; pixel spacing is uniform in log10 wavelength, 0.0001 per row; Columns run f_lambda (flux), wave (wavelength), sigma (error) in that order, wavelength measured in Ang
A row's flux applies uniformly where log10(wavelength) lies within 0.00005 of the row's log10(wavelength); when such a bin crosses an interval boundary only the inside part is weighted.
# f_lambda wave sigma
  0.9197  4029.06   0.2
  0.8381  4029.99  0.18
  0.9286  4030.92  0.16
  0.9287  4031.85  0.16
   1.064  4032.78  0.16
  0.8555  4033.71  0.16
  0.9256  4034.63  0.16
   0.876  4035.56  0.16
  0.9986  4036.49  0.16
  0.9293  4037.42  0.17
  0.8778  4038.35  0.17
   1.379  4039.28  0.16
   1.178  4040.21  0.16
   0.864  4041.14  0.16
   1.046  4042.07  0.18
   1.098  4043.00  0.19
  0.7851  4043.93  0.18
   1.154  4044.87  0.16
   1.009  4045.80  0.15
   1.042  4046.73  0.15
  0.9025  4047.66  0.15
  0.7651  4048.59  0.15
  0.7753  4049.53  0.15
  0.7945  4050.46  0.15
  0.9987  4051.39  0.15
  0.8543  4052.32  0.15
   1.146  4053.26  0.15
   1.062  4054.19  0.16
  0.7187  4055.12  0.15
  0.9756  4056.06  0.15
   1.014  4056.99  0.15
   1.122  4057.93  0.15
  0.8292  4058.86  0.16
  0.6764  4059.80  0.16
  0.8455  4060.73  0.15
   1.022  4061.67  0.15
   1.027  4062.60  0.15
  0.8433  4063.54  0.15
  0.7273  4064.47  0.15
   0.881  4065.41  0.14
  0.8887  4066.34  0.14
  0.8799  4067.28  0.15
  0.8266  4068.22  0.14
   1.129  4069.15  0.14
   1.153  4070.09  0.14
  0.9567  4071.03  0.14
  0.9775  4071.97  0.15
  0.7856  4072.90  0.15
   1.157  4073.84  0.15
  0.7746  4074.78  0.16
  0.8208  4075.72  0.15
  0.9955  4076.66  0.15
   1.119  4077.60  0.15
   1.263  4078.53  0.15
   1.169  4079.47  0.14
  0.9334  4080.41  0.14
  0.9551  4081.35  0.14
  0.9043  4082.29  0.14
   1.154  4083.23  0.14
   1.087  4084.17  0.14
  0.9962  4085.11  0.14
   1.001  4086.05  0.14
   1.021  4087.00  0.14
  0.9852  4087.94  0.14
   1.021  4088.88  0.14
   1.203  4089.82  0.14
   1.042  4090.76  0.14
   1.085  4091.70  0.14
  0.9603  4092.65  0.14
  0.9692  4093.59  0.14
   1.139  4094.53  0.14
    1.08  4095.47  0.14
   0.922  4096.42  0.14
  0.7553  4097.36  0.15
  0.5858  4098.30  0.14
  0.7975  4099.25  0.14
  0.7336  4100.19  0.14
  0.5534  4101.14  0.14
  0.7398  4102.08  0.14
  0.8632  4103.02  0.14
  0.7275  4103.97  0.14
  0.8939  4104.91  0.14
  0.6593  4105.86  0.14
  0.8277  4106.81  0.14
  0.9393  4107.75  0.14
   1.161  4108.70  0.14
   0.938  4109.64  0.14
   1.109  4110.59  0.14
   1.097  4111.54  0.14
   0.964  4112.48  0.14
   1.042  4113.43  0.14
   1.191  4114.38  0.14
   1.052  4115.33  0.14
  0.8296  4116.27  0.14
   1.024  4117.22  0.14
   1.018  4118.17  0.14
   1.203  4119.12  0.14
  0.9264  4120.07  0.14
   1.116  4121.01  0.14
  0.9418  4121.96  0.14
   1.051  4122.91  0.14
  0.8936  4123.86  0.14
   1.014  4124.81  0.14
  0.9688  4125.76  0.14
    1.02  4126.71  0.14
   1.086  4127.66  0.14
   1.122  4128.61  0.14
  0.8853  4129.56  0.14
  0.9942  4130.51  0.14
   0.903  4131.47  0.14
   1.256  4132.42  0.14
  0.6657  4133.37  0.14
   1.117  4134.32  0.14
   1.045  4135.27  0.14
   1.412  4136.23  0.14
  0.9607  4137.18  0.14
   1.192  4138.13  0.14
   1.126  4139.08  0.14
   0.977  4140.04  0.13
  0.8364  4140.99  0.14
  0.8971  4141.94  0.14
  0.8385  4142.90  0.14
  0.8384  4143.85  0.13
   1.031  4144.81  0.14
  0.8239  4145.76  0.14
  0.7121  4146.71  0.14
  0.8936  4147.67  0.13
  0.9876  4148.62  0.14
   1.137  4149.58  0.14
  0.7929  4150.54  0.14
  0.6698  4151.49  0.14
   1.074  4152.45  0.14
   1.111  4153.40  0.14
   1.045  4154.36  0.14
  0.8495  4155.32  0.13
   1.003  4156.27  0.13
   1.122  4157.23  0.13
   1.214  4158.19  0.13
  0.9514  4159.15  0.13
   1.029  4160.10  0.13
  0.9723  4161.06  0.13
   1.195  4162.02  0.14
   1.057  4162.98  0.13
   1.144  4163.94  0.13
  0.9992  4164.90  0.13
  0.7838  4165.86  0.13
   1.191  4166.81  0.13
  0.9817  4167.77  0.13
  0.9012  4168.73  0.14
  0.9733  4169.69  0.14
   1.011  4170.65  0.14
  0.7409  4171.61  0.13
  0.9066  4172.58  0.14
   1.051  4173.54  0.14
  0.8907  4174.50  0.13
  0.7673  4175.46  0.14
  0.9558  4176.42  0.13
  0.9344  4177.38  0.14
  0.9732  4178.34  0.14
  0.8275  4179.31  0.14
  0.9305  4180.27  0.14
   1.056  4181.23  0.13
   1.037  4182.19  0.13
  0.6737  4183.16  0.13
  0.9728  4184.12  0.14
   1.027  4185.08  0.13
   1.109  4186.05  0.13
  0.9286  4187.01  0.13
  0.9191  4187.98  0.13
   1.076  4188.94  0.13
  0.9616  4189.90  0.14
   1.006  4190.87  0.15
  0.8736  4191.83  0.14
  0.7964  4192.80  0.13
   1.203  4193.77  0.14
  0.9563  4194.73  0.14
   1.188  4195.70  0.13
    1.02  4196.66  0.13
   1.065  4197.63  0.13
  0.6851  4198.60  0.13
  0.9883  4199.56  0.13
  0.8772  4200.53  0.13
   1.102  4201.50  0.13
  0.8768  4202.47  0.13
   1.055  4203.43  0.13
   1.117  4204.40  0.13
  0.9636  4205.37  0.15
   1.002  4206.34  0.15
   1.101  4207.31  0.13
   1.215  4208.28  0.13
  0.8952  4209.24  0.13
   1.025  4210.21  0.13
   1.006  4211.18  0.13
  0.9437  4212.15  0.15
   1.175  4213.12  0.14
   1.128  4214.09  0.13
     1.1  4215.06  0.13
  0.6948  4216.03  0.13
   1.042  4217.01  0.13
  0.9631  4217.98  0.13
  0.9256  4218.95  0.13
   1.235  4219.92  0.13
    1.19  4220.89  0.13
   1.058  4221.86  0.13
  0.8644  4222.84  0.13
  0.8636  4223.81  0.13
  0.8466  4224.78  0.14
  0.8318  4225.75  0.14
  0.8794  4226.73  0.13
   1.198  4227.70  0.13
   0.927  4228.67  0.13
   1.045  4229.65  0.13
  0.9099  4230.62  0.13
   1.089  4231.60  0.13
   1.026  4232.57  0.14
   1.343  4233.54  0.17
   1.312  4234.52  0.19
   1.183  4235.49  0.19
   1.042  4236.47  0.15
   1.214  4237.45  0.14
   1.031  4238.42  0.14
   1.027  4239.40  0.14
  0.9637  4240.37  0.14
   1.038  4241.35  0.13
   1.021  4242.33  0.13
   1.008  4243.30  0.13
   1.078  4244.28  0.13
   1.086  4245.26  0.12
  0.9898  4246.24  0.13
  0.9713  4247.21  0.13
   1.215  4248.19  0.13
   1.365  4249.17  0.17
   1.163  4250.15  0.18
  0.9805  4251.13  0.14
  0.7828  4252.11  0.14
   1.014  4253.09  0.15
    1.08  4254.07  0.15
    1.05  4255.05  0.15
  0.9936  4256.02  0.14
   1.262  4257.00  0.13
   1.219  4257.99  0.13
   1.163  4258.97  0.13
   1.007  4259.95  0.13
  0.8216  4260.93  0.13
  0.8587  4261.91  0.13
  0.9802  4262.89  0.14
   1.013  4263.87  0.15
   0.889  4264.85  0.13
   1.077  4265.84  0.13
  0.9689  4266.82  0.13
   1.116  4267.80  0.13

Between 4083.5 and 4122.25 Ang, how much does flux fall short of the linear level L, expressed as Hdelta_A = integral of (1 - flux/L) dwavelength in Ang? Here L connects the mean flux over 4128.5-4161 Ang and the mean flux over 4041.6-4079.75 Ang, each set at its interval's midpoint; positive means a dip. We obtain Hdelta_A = 0.4 Ang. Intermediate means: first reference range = 0.95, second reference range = 0.984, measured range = 0.957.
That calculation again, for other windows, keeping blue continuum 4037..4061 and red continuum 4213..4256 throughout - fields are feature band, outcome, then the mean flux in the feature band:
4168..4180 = 1.2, 0.912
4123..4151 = 0.4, 0.981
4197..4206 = 0.5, 0.971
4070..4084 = -0.5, 1.01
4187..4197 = 0.3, 0.996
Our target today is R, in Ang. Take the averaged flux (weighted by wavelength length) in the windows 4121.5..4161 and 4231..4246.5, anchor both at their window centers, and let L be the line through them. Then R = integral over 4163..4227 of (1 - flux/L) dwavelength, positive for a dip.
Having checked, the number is 4.1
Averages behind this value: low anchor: 0.987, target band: 0.978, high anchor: 1.09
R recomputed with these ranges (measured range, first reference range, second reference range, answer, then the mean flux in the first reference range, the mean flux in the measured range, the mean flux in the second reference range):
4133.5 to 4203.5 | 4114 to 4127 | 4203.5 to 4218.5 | 3.2 Ang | 1.02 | 0.975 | 1.02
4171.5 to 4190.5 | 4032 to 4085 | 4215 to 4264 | 1.4 Ang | 0.964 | 0.941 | 1.04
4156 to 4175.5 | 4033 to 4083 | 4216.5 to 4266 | 0.1 Ang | 0.958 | 0.999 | 1.04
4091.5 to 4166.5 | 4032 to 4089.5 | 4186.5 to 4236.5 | 1.5 Ang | 0.968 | 0.969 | 1.01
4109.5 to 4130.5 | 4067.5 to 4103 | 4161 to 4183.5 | -1.3 Ang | 0.964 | 1.02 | 0.958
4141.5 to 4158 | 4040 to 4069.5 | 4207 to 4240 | 0.9 Ang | 0.931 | 0.936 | 1.04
